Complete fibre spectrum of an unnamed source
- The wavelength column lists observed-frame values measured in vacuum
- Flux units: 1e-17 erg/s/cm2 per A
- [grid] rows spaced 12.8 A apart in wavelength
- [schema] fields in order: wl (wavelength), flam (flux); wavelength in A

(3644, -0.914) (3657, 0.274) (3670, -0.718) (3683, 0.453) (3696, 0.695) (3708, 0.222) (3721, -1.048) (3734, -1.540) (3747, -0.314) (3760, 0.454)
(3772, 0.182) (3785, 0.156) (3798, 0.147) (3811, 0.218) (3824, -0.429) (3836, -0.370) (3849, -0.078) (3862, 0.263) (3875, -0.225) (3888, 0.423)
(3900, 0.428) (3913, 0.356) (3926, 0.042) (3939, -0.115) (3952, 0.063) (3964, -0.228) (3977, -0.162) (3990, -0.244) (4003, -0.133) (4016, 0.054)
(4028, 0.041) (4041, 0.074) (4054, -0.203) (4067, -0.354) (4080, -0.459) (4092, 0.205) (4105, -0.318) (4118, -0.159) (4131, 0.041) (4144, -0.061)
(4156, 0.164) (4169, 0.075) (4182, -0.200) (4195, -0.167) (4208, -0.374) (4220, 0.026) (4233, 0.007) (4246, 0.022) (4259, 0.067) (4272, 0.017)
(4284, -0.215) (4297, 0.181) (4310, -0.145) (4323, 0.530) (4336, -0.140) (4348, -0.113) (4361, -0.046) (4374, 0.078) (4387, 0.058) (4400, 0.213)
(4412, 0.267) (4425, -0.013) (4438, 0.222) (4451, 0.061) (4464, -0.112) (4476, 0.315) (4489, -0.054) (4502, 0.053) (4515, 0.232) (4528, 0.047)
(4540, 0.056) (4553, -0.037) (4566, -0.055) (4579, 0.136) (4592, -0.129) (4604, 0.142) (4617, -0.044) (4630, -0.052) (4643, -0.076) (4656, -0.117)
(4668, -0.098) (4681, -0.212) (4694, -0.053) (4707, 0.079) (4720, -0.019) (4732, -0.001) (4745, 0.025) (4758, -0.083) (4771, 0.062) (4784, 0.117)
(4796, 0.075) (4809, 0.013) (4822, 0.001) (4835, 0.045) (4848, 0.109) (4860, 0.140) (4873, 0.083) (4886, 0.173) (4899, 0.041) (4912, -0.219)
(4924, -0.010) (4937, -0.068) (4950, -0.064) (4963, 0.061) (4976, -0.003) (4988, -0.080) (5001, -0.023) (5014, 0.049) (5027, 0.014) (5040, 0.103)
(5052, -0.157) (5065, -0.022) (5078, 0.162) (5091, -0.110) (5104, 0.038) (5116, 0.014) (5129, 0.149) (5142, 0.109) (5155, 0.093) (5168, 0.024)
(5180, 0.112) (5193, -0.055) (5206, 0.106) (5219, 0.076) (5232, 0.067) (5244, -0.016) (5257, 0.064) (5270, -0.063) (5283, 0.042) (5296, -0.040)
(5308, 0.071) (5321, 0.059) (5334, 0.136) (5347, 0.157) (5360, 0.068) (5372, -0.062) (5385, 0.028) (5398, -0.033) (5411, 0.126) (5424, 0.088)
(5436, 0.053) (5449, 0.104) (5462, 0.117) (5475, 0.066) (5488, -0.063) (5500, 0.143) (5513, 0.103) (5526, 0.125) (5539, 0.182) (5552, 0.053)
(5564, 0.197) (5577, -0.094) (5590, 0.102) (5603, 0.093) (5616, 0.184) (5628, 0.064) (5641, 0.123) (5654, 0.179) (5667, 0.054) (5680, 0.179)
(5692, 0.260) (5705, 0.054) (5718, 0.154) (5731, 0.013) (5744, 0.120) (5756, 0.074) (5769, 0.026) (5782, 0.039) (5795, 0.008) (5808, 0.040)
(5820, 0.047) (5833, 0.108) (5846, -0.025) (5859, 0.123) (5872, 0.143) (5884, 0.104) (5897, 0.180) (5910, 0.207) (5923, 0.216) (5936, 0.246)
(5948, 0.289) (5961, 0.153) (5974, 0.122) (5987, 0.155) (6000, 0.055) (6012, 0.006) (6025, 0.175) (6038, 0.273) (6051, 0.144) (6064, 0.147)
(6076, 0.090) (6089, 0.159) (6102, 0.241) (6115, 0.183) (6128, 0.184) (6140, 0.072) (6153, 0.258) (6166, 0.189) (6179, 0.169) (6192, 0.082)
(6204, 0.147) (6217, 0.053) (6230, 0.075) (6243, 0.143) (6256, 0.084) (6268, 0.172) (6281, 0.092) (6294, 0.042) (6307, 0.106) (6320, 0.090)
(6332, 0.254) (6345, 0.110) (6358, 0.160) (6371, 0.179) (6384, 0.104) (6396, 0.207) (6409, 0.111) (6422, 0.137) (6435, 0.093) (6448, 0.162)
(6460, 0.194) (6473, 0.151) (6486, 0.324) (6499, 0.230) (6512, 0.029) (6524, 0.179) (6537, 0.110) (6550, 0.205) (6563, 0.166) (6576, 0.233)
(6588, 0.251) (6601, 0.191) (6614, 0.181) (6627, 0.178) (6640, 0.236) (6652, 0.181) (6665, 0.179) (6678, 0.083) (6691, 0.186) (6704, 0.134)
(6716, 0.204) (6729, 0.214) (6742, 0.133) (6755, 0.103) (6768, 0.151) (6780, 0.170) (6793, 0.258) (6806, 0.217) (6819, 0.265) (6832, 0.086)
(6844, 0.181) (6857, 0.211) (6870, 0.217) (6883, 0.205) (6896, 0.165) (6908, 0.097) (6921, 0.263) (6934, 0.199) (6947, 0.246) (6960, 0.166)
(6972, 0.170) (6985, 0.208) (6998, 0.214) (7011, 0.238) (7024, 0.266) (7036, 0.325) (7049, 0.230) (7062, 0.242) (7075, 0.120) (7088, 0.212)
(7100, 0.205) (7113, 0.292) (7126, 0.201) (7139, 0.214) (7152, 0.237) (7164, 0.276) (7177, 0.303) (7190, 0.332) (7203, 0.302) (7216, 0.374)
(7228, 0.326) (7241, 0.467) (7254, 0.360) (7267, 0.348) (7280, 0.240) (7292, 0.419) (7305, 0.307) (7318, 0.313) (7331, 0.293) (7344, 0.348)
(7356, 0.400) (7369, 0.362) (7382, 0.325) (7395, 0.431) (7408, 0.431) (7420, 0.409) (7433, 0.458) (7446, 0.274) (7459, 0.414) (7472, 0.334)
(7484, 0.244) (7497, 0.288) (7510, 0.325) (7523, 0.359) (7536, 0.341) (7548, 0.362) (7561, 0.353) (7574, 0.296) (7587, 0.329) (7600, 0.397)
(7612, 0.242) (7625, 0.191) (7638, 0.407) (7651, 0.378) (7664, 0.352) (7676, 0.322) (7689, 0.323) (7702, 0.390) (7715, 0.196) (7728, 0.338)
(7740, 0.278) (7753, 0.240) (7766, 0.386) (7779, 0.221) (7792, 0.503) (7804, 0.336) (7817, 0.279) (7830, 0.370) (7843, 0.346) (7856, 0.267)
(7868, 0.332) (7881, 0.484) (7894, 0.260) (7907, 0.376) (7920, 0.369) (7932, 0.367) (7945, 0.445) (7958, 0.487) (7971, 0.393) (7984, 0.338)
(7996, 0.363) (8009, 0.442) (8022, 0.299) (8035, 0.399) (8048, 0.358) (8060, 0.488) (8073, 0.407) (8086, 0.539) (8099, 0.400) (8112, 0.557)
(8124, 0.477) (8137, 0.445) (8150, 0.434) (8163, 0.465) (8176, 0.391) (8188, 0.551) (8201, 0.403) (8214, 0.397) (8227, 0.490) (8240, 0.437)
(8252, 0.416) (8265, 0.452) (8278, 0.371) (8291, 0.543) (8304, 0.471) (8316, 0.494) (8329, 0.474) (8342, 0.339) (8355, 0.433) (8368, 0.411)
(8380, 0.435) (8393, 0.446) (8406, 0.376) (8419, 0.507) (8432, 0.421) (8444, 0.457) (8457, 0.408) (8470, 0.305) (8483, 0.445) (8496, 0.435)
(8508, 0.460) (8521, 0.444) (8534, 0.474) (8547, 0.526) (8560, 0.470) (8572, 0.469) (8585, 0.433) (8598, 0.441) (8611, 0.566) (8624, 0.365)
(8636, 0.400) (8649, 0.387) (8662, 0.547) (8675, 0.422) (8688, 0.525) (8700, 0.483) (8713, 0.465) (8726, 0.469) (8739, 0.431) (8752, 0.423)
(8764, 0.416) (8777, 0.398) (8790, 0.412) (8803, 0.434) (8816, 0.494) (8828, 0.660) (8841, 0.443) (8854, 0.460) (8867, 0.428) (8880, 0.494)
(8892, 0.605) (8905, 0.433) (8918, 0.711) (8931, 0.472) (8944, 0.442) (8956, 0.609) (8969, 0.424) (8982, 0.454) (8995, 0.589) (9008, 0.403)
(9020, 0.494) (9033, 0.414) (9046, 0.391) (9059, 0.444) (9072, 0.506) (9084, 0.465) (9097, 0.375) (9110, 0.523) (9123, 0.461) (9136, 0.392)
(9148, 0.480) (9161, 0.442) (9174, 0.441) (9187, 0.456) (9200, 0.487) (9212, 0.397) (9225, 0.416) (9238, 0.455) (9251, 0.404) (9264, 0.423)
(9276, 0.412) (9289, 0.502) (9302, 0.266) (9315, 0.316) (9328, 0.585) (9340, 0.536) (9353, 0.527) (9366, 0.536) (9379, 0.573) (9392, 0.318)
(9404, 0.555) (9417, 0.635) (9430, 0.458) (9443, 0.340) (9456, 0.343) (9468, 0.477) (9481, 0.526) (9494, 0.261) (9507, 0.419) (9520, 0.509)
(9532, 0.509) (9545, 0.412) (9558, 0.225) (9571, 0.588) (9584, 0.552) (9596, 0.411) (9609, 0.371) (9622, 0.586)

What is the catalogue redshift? 0.80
